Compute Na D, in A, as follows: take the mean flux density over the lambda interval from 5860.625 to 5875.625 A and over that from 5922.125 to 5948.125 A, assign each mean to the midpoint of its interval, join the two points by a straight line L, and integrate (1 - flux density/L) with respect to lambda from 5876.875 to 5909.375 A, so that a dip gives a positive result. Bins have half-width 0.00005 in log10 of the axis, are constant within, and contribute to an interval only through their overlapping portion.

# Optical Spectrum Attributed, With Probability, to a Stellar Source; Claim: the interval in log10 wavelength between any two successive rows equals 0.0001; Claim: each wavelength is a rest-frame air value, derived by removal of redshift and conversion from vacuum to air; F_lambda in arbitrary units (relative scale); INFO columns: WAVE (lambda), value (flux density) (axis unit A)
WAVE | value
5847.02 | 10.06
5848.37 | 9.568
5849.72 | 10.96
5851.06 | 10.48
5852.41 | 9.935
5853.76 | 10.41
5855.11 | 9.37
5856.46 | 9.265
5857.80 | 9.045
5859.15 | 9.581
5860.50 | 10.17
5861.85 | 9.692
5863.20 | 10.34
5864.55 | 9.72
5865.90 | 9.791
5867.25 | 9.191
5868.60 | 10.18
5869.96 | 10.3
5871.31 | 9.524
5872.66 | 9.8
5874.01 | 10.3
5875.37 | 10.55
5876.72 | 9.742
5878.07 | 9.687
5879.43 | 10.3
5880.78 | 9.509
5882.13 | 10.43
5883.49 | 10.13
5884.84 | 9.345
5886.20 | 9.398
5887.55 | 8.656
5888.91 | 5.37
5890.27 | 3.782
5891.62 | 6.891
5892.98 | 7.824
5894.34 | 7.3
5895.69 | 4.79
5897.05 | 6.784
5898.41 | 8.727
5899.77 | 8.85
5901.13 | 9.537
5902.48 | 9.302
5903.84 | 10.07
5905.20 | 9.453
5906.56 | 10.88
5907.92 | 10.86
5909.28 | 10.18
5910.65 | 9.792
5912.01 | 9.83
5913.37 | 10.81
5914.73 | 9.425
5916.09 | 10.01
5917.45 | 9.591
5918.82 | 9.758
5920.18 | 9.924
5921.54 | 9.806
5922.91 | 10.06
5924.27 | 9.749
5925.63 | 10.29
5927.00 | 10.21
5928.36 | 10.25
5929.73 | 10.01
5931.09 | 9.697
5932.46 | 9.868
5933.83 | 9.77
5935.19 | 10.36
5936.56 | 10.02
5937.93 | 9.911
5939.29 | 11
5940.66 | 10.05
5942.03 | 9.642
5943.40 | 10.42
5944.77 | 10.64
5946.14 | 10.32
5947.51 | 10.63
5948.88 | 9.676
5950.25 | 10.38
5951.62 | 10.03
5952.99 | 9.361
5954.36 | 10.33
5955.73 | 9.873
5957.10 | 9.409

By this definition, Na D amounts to 4.4 A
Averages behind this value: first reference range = 9.93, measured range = 8.66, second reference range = 10.1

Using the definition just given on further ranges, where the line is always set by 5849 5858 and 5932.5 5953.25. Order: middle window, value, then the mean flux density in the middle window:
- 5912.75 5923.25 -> 0.2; 9.91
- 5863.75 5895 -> 3.1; 9.03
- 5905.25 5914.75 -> -0.2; 10.3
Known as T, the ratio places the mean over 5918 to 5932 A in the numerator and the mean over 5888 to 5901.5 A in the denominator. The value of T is 1.4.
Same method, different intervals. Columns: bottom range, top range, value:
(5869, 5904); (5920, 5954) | 1.16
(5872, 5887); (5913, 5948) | 1.02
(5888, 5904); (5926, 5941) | 1.37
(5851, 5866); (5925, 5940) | 1.03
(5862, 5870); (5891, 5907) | 0.84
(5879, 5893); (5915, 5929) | 1.20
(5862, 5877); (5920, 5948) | 1.02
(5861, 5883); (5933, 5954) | 1.02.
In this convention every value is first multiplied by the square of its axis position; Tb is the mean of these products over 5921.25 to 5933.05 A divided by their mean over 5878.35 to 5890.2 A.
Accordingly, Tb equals 1.14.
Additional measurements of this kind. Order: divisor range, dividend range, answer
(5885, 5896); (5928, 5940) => 1.48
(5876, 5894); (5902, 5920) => 1.18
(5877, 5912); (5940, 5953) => 1.18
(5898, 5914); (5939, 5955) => 1.05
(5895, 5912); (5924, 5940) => 1.12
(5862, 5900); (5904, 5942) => 1.15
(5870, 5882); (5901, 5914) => 1.02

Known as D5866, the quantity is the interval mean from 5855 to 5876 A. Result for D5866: 9.81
